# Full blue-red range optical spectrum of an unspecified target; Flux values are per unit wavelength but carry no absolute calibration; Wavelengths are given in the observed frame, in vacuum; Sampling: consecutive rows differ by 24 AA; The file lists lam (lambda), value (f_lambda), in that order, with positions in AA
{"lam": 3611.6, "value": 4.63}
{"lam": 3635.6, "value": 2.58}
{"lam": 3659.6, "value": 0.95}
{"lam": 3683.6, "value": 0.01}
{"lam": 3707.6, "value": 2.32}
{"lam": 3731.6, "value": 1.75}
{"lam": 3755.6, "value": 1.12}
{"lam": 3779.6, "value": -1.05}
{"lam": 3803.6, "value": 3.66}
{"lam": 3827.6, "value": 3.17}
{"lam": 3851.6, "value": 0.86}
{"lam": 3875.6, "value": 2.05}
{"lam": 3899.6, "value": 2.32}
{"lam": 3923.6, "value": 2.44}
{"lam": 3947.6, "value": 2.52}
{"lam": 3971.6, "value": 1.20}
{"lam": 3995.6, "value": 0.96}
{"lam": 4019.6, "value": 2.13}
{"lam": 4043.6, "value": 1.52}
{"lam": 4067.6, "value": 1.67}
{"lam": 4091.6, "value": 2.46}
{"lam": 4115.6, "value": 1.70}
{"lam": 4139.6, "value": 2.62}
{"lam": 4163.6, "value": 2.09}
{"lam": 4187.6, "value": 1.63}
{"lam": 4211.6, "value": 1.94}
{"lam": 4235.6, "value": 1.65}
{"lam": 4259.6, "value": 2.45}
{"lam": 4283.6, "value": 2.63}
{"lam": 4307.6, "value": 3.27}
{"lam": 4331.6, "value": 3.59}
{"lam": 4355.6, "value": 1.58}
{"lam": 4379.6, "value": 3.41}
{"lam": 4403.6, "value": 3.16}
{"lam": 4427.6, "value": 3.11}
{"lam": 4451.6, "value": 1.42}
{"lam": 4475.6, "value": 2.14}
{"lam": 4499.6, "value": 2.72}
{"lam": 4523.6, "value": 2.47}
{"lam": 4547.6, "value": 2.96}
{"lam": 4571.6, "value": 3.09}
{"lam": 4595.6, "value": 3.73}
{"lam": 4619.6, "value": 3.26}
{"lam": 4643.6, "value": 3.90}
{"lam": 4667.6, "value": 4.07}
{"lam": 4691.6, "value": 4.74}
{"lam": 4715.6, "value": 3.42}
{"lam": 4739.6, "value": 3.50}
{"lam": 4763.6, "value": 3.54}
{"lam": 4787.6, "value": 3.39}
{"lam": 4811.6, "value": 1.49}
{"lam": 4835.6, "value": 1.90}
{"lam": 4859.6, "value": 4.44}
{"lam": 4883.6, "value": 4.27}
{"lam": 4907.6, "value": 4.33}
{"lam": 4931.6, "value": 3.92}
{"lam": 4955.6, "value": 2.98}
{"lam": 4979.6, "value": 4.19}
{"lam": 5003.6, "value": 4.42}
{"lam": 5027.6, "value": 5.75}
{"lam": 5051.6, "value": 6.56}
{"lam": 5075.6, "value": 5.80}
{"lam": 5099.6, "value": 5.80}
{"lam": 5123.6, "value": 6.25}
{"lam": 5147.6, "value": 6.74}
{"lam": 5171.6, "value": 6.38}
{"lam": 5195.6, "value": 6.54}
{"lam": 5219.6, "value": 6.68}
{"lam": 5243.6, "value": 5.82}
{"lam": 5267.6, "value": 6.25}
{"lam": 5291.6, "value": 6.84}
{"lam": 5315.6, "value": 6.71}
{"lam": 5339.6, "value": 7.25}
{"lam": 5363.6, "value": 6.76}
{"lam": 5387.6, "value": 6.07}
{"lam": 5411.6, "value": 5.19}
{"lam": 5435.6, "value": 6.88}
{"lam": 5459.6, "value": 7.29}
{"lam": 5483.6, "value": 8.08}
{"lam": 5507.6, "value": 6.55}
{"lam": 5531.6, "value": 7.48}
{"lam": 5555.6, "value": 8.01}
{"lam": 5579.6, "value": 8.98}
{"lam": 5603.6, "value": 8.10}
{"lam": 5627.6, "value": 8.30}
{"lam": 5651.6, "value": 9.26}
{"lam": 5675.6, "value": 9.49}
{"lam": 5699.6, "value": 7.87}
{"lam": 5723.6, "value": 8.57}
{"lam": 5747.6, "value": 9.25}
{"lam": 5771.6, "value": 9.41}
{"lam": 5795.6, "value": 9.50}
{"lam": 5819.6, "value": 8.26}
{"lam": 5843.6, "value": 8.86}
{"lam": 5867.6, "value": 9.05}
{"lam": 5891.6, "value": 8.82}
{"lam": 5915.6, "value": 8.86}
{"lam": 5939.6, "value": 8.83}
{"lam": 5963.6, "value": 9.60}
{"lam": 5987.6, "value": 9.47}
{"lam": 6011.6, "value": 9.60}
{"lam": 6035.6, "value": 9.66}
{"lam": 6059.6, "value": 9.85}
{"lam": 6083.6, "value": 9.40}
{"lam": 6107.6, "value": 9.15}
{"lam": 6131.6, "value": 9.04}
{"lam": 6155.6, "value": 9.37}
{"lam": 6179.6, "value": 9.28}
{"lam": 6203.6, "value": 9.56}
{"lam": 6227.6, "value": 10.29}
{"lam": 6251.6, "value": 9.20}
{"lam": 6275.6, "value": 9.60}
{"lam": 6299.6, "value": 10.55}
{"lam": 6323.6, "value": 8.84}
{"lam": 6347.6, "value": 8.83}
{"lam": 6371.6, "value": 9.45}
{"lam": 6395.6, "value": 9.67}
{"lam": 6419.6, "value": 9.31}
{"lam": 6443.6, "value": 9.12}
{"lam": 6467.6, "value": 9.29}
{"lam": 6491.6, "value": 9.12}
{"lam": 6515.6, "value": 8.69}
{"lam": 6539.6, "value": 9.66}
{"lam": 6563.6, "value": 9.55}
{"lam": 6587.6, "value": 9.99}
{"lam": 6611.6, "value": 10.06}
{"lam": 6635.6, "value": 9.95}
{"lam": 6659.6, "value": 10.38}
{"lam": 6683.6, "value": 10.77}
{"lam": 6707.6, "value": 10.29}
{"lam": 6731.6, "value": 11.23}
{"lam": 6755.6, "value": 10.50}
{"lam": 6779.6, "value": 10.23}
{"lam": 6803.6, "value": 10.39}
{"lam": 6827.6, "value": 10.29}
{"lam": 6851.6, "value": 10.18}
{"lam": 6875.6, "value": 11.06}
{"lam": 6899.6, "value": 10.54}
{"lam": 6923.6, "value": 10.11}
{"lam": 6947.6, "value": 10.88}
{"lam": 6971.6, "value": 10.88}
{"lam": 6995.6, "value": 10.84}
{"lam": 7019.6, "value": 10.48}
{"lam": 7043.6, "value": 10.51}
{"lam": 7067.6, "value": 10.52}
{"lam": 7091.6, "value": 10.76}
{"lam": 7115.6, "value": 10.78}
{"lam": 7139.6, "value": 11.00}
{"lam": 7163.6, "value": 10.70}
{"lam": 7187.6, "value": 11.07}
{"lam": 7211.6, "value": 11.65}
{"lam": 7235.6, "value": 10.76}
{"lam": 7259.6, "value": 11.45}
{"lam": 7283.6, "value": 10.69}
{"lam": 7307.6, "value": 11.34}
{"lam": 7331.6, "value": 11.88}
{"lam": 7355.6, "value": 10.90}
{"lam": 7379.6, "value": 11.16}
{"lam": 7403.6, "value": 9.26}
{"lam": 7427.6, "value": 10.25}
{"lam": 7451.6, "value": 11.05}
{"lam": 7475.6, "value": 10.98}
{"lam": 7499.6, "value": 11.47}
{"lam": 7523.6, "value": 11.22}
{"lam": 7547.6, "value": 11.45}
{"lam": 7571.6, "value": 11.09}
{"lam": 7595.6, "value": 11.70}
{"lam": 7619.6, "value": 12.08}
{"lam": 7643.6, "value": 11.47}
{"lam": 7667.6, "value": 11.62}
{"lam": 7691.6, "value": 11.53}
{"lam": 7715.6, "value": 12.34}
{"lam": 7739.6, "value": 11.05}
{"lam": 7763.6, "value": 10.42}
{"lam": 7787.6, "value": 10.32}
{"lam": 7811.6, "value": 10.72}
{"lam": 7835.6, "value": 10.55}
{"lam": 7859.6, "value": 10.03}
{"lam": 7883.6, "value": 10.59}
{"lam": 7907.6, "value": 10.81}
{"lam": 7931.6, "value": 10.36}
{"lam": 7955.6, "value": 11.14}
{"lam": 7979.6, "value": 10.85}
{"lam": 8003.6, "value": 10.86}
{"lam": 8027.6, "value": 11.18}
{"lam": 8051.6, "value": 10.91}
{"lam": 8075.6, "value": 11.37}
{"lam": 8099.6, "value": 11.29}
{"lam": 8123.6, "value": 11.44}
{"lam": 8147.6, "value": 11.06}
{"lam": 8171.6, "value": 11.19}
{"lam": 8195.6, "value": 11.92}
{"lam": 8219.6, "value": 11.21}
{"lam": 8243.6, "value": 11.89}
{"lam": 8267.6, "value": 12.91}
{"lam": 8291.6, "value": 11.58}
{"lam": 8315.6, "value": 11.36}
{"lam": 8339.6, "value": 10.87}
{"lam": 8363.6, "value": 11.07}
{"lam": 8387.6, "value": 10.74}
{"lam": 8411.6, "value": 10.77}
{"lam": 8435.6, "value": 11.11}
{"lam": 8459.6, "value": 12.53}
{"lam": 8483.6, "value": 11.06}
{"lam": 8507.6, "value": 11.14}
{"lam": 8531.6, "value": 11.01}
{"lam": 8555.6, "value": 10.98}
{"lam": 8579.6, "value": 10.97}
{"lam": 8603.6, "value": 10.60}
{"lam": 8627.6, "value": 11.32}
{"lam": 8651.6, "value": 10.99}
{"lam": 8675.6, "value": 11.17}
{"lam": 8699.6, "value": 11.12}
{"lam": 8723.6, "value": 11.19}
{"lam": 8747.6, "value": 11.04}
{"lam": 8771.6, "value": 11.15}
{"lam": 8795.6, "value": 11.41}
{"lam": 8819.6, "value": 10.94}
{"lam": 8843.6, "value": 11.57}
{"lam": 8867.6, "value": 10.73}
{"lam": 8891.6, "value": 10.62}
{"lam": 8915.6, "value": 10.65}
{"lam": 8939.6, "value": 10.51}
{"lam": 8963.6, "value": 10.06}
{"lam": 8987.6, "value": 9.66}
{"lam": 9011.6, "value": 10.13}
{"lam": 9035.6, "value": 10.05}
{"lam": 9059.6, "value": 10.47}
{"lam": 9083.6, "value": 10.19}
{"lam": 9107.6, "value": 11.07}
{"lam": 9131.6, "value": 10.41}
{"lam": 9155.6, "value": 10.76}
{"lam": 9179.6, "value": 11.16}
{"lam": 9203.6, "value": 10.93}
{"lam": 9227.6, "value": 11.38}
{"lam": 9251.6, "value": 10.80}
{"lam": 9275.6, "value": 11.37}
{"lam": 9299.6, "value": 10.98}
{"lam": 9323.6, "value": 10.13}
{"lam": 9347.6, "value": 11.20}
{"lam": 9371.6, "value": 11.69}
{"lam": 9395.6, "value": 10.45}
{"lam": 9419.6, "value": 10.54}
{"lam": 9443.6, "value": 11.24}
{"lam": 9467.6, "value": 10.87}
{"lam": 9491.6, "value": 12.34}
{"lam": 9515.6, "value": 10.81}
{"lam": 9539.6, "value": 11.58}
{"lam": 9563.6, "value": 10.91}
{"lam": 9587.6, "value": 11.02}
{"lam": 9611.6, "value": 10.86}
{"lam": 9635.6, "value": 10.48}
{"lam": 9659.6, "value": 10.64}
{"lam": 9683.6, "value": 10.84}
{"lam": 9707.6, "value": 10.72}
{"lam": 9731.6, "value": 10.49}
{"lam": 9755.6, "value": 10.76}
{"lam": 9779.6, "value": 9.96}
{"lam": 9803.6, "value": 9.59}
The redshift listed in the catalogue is 0.257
